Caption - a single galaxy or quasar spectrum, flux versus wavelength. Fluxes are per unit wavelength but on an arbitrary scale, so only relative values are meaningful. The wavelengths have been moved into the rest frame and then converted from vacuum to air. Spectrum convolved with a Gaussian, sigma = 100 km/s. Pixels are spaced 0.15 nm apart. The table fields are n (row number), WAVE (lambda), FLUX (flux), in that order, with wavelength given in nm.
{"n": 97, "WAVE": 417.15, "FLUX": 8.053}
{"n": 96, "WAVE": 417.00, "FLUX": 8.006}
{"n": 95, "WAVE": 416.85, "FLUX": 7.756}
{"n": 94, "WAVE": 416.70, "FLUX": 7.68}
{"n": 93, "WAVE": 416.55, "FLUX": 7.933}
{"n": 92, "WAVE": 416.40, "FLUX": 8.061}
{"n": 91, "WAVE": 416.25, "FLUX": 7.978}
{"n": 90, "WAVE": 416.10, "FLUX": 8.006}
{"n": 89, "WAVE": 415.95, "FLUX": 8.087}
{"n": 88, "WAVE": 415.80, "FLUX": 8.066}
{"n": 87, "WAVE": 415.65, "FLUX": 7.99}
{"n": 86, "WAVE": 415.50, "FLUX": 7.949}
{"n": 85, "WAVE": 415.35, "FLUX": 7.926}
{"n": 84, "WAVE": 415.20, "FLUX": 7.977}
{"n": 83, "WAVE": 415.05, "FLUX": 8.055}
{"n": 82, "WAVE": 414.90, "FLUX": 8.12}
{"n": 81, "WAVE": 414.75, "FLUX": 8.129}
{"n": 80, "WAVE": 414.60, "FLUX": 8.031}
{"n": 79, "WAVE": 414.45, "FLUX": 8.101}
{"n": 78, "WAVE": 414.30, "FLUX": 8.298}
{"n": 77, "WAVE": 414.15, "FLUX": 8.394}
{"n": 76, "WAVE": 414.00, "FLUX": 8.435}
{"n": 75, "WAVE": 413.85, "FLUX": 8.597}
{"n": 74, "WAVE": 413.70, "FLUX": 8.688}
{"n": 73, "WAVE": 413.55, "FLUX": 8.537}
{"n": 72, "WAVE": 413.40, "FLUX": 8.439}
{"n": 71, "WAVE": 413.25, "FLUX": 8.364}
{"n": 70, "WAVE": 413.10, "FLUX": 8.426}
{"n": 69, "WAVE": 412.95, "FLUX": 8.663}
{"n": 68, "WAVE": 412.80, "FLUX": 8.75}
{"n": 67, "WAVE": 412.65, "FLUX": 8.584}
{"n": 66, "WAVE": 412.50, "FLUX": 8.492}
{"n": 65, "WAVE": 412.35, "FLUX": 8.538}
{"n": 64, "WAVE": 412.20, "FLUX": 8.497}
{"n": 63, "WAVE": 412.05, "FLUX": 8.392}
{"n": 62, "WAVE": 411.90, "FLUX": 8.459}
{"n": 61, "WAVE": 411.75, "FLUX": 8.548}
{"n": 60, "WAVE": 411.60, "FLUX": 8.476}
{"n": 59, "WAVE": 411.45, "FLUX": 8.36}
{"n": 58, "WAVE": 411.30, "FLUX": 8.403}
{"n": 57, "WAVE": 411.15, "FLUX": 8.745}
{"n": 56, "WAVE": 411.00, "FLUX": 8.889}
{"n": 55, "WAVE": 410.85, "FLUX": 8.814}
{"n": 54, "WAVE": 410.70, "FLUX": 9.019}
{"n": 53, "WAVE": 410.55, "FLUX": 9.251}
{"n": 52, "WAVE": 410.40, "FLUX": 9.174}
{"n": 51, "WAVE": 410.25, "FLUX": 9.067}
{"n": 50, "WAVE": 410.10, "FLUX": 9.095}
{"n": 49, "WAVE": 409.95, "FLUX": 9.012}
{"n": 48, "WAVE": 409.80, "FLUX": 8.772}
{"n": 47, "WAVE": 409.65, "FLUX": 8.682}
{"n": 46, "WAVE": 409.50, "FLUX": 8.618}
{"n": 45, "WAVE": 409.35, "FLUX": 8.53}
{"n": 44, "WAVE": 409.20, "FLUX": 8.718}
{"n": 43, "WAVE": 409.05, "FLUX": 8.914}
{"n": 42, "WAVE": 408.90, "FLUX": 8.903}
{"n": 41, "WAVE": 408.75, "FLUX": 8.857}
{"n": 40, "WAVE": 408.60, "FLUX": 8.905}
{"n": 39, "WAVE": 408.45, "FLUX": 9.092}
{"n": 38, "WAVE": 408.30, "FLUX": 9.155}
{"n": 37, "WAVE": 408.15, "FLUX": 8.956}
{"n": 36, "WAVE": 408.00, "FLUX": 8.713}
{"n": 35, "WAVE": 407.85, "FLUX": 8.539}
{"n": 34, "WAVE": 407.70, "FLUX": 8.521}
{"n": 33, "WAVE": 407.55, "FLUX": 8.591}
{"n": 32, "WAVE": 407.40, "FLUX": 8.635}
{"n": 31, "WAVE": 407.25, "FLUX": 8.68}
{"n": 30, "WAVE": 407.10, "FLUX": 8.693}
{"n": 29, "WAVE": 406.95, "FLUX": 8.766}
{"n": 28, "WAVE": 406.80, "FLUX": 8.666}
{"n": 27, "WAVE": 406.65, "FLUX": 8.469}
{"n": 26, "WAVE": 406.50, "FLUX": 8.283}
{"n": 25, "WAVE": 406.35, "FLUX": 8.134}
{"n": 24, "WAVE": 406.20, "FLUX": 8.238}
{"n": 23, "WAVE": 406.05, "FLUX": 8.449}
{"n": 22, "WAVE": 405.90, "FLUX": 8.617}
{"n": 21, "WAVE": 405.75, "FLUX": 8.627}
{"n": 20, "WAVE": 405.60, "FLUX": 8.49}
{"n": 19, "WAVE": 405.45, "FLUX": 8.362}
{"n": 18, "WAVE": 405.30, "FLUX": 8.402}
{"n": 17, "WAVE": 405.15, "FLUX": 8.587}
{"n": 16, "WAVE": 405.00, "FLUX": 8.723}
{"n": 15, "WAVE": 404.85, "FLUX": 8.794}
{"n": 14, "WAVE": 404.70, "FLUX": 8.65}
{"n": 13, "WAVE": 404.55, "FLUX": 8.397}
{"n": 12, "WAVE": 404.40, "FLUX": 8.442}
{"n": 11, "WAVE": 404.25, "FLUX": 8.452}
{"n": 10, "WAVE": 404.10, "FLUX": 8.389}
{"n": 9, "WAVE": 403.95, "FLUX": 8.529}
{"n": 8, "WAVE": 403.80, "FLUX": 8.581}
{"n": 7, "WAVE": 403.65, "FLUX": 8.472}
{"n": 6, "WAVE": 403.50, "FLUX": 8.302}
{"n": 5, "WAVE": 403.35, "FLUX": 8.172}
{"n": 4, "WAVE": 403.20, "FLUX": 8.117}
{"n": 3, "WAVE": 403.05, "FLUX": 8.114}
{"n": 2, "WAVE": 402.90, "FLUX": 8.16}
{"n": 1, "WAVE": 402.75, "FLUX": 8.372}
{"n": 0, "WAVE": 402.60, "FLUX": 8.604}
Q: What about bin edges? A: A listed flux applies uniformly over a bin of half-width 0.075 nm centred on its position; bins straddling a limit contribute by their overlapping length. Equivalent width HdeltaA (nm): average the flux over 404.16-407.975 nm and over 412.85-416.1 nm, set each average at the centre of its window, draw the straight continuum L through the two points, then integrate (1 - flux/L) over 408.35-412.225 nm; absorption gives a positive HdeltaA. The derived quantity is -0.18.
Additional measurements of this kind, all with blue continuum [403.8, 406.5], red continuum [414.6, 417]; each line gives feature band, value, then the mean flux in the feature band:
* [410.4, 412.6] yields -0.13 nm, 8.65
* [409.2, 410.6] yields -0.11 nm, 8.89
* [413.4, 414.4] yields -0.05 nm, 8.48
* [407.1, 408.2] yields -0.04 nm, 8.66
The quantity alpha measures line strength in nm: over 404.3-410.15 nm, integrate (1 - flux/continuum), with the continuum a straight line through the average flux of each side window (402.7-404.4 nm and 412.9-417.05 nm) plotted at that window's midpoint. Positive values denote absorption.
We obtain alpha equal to -0.26 nm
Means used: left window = 8.34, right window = 8.17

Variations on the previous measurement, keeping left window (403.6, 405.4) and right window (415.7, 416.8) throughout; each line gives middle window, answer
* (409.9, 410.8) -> -0.09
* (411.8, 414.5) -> -0.12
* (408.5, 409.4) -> -0.05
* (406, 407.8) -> -0.02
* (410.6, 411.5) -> -0.06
